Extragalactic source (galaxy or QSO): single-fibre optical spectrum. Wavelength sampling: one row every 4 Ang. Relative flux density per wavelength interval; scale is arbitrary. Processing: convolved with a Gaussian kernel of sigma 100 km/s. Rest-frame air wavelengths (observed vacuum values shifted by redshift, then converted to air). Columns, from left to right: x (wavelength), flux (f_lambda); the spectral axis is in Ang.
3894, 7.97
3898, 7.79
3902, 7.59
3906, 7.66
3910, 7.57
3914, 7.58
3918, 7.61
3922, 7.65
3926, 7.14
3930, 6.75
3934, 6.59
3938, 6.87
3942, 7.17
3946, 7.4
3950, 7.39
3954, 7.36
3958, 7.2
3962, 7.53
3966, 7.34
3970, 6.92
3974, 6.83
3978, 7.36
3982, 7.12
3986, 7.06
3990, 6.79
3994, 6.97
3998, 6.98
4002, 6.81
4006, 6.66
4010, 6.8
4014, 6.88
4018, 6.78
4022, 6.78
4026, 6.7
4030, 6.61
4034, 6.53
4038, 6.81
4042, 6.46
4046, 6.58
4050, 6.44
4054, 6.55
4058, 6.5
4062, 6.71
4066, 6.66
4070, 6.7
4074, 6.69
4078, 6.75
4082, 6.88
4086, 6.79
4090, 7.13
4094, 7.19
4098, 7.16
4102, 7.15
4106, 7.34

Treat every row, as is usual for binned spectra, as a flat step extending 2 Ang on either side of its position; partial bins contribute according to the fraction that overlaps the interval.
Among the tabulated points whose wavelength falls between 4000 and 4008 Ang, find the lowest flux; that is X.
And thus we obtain 6.66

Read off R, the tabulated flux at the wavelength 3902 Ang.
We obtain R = 7.59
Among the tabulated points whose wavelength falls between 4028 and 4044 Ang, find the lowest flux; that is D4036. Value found 6.46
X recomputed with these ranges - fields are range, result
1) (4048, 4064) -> 6.44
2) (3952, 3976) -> 6.83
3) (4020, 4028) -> 6.7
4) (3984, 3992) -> 6.79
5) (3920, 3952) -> 6.59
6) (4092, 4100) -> 7.16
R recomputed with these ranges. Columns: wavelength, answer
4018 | 6.78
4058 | 6.5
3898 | 7.79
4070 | 6.7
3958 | 7.2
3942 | 7.17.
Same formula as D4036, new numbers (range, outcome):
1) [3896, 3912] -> 7.57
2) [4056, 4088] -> 6.5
